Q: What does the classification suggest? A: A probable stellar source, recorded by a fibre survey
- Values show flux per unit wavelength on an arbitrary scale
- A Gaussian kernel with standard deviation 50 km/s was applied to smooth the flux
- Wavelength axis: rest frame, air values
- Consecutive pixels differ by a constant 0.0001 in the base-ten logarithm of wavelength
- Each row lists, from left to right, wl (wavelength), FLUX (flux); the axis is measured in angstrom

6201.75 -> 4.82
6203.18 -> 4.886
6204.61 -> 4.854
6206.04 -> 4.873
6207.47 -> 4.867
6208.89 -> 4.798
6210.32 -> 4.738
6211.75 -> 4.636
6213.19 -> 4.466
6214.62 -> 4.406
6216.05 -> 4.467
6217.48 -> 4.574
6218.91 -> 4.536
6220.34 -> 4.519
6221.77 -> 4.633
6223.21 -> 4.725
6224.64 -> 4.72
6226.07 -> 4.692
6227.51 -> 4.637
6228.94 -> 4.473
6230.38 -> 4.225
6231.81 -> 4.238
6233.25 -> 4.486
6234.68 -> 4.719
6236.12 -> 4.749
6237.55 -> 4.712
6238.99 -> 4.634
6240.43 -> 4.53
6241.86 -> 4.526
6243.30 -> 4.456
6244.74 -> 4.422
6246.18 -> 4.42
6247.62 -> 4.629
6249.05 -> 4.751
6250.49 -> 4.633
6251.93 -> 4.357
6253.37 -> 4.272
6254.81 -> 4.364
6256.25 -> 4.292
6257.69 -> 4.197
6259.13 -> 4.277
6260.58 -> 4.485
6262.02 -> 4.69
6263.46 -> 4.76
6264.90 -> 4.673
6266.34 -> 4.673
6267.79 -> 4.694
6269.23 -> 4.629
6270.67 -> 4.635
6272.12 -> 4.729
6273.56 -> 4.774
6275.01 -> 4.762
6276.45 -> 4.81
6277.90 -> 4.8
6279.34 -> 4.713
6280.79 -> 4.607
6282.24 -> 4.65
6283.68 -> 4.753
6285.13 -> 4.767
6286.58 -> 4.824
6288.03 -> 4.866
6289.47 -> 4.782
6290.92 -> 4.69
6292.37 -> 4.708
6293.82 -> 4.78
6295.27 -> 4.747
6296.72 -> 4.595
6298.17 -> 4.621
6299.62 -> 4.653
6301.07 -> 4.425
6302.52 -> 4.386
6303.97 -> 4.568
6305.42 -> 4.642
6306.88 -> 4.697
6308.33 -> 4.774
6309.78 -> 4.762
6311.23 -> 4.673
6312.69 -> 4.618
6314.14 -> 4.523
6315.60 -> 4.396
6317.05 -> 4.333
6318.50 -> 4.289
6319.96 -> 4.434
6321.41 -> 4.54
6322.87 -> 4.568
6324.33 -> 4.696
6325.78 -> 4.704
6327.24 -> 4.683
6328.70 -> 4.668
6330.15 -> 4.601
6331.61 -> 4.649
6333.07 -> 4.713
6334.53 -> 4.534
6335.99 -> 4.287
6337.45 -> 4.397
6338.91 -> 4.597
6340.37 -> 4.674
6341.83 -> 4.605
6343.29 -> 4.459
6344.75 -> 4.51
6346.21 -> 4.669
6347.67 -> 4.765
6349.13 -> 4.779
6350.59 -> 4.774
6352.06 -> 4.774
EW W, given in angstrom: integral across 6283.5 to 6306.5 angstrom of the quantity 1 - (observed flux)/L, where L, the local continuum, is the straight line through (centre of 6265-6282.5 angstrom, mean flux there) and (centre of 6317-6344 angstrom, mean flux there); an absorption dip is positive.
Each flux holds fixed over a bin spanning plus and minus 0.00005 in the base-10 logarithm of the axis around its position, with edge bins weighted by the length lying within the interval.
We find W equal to -0.12 angstrom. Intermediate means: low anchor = 4.71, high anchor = 4.55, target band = 4.67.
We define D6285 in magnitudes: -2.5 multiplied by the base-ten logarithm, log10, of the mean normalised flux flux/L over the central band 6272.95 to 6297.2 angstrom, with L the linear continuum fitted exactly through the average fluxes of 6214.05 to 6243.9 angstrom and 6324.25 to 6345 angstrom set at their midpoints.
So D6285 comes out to -0.04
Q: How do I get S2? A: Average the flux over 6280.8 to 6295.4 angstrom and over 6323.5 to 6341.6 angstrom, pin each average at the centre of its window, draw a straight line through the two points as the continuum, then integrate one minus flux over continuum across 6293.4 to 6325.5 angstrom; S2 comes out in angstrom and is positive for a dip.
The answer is 0.7 angstrom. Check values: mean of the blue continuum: 4.75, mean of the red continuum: 4.6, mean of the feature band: 4.58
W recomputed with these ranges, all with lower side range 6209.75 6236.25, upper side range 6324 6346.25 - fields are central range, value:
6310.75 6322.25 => 0.3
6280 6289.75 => -0.4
